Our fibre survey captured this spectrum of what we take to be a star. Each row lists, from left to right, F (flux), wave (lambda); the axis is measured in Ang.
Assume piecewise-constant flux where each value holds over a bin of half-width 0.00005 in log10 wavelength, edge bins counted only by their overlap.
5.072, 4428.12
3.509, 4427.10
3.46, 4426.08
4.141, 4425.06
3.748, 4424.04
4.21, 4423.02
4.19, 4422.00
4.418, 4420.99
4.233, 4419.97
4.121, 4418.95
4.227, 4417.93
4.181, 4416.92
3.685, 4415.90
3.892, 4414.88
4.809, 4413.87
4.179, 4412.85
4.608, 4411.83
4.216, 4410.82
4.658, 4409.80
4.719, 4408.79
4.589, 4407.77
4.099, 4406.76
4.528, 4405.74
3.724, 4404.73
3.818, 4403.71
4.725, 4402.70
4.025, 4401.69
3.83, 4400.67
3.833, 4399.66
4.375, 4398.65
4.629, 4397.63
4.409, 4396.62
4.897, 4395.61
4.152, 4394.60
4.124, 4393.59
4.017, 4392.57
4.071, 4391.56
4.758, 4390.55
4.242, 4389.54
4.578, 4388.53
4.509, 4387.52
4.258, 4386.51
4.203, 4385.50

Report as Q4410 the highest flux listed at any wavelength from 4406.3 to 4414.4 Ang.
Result 4.809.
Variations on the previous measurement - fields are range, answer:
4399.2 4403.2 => 4.725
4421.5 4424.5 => 4.21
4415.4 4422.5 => 4.418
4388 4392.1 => 4.758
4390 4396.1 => 4.897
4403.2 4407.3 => 4.528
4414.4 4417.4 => 4.181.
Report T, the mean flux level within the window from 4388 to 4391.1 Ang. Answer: 4.52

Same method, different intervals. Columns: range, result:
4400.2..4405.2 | 4.02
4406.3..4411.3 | 4.46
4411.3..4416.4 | 4.24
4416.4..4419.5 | 4.17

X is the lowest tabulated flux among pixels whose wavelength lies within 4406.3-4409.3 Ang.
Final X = 4.099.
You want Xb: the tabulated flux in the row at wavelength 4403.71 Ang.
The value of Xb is 3.818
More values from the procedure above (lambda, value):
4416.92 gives 4.181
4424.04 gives 3.748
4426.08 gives 3.46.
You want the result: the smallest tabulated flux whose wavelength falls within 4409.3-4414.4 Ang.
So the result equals 4.179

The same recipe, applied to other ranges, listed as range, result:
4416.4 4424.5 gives 3.748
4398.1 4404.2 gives 3.818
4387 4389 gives 4.509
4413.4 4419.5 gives 3.685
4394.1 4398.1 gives 4.152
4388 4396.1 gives 4.017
